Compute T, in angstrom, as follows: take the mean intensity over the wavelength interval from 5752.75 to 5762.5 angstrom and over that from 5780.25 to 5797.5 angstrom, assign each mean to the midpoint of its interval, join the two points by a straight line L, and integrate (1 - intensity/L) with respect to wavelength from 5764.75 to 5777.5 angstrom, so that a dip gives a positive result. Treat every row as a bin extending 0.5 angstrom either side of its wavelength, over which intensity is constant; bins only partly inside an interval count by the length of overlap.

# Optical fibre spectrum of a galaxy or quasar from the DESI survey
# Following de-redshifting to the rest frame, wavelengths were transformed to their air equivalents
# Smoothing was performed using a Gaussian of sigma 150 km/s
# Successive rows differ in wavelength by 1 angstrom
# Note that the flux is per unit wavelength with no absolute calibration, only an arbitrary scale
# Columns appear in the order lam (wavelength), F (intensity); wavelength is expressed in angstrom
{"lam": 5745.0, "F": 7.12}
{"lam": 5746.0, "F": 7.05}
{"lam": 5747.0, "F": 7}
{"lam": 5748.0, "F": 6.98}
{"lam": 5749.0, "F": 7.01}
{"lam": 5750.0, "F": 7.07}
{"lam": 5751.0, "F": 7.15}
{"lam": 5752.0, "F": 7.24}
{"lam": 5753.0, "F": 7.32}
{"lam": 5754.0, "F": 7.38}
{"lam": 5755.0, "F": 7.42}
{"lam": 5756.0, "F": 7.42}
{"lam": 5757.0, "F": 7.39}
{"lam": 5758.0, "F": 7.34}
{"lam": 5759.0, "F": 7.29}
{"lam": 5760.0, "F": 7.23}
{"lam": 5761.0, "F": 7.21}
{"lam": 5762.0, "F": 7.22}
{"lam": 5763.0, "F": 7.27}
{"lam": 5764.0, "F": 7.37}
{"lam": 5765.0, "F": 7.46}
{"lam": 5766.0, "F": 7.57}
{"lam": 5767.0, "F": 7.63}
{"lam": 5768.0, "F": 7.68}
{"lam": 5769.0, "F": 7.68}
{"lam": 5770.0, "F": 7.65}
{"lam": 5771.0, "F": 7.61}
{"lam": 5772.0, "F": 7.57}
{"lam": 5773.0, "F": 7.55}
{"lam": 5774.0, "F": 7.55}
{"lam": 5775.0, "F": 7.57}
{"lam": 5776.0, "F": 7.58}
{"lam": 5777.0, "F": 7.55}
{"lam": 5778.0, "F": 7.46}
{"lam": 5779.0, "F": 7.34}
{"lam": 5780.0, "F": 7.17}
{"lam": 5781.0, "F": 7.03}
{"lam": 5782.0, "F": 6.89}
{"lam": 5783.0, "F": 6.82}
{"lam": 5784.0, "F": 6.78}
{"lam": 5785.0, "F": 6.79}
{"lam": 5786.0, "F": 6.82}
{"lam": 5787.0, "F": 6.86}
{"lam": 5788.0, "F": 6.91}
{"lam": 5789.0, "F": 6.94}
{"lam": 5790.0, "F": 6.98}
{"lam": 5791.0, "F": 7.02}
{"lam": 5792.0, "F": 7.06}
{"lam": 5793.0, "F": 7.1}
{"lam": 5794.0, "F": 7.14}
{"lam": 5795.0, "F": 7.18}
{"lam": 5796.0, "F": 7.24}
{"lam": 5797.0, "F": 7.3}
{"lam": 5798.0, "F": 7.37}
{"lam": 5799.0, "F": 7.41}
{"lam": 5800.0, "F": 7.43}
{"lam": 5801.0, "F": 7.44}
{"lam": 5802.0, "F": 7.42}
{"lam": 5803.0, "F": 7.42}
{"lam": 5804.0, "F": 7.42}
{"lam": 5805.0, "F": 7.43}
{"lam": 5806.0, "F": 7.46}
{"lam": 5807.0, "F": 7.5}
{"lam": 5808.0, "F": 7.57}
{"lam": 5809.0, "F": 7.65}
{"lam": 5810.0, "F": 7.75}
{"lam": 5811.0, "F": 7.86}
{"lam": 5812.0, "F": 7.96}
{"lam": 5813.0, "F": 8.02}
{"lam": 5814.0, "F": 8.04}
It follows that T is -0.7 angstrom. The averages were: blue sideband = 7.32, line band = 7.59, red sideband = 6.99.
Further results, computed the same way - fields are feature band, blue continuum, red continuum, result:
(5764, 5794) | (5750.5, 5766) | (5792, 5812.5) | 0.5 angstrom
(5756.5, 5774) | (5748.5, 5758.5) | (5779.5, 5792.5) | -0.8 angstrom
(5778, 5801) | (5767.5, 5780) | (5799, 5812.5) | 1.4 angstrom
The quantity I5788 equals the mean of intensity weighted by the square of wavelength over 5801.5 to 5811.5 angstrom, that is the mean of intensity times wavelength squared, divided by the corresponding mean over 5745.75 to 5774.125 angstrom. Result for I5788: 1.04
